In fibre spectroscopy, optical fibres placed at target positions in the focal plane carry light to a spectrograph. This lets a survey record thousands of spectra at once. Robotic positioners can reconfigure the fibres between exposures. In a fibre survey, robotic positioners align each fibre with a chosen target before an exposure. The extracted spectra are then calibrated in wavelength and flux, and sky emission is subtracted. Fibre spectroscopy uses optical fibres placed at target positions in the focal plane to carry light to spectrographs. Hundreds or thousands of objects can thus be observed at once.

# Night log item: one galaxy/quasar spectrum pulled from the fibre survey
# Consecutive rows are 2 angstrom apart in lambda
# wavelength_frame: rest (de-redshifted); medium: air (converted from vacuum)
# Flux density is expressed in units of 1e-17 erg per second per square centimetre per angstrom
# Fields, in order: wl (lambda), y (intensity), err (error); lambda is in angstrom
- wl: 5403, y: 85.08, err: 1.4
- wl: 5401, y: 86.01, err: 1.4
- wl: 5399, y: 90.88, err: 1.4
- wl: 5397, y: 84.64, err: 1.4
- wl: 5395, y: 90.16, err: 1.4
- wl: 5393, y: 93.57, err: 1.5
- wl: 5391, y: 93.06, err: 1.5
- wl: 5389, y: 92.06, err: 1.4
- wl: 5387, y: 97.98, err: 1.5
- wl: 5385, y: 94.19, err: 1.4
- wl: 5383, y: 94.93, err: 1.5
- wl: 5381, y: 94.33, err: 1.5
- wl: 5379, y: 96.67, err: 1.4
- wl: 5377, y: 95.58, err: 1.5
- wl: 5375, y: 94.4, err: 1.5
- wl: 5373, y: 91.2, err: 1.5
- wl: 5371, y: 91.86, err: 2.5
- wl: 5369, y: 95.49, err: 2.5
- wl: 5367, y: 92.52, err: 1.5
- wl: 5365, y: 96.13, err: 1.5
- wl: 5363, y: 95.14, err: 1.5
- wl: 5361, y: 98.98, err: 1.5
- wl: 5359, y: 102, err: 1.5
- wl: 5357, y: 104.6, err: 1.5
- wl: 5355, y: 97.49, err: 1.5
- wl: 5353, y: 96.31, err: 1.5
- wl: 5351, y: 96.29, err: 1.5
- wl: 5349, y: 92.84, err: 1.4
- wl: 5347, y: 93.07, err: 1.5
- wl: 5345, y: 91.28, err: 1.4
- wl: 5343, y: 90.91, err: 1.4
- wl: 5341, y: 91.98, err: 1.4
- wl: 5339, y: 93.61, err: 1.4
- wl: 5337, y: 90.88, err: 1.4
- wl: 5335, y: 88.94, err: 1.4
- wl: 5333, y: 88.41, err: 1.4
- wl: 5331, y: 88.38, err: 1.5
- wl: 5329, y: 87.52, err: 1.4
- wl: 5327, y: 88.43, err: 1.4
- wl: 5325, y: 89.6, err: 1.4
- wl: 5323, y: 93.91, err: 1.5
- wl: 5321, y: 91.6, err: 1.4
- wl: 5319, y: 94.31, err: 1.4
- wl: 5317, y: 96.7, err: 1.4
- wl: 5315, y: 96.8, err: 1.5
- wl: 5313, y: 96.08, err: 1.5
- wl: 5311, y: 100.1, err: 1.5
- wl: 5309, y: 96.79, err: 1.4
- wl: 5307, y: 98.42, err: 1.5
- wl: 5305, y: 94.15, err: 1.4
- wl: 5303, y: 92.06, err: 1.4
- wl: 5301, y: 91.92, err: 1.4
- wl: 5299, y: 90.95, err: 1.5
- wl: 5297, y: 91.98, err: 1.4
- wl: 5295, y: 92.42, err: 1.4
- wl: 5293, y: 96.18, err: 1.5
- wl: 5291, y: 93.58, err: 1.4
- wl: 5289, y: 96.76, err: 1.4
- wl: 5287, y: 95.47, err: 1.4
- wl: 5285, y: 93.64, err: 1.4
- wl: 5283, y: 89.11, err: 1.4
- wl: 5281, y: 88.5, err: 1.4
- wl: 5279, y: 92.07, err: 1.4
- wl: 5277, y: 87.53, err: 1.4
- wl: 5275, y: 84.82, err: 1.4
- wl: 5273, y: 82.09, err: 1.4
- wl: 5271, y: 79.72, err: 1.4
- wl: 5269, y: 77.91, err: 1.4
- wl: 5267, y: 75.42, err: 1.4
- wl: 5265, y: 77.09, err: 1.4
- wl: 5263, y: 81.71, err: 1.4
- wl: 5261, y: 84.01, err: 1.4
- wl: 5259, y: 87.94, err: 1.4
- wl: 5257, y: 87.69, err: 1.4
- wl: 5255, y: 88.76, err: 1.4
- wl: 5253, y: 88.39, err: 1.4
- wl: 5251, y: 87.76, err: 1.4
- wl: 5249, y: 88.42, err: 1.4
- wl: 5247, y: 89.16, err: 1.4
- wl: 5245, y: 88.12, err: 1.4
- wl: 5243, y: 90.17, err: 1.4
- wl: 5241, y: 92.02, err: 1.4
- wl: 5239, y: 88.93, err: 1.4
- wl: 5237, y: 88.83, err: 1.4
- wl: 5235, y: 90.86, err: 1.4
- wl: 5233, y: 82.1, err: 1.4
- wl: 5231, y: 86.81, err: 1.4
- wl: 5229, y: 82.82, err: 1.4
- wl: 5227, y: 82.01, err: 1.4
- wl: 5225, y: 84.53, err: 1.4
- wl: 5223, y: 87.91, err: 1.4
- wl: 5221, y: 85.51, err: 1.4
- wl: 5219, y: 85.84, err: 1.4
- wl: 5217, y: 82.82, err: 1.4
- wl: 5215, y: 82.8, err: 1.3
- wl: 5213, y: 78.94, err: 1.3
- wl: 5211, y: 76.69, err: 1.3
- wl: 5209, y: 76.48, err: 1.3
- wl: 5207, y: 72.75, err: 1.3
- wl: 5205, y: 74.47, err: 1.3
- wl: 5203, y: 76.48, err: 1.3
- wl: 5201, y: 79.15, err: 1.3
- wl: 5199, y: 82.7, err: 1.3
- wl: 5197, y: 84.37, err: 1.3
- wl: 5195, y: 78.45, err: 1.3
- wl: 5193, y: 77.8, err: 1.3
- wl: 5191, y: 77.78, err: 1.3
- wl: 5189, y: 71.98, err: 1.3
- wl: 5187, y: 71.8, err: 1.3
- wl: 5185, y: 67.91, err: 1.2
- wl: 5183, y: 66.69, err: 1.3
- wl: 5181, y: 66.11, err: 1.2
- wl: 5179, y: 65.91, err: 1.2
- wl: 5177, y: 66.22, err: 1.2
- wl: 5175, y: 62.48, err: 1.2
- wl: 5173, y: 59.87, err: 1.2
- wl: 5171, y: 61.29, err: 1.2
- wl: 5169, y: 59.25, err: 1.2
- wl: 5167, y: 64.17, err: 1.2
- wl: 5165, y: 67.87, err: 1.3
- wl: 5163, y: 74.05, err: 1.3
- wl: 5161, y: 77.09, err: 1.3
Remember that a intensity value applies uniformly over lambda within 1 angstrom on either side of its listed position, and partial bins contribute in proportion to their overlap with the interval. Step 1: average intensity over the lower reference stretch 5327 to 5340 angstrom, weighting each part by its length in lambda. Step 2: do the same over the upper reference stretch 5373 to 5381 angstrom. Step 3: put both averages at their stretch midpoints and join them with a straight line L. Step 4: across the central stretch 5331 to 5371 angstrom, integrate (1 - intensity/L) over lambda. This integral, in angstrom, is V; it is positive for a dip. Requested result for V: -1.2 angstrom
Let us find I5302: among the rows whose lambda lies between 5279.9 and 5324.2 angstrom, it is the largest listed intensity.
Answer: 100.1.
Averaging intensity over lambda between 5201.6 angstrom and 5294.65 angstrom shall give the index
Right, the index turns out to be 85.5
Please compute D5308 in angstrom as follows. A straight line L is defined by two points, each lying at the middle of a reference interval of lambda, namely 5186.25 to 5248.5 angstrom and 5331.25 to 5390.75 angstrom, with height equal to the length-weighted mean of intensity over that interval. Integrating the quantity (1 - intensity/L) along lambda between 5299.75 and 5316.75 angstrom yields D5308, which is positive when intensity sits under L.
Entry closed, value -1.1 angstrom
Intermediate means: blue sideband 82.4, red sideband 94.4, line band 95.8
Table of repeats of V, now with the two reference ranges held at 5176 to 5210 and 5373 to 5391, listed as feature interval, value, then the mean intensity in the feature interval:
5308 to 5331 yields -1.5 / 93.6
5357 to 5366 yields -0.6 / 98.8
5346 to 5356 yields -0.4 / 95.2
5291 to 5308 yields -1.6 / 93.5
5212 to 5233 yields -1.8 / 83.9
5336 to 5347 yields -0.2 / 91.9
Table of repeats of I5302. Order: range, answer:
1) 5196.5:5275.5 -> 92.02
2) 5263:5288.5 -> 95.47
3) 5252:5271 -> 88.76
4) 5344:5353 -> 96.31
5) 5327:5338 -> 90.88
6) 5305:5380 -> 104.6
